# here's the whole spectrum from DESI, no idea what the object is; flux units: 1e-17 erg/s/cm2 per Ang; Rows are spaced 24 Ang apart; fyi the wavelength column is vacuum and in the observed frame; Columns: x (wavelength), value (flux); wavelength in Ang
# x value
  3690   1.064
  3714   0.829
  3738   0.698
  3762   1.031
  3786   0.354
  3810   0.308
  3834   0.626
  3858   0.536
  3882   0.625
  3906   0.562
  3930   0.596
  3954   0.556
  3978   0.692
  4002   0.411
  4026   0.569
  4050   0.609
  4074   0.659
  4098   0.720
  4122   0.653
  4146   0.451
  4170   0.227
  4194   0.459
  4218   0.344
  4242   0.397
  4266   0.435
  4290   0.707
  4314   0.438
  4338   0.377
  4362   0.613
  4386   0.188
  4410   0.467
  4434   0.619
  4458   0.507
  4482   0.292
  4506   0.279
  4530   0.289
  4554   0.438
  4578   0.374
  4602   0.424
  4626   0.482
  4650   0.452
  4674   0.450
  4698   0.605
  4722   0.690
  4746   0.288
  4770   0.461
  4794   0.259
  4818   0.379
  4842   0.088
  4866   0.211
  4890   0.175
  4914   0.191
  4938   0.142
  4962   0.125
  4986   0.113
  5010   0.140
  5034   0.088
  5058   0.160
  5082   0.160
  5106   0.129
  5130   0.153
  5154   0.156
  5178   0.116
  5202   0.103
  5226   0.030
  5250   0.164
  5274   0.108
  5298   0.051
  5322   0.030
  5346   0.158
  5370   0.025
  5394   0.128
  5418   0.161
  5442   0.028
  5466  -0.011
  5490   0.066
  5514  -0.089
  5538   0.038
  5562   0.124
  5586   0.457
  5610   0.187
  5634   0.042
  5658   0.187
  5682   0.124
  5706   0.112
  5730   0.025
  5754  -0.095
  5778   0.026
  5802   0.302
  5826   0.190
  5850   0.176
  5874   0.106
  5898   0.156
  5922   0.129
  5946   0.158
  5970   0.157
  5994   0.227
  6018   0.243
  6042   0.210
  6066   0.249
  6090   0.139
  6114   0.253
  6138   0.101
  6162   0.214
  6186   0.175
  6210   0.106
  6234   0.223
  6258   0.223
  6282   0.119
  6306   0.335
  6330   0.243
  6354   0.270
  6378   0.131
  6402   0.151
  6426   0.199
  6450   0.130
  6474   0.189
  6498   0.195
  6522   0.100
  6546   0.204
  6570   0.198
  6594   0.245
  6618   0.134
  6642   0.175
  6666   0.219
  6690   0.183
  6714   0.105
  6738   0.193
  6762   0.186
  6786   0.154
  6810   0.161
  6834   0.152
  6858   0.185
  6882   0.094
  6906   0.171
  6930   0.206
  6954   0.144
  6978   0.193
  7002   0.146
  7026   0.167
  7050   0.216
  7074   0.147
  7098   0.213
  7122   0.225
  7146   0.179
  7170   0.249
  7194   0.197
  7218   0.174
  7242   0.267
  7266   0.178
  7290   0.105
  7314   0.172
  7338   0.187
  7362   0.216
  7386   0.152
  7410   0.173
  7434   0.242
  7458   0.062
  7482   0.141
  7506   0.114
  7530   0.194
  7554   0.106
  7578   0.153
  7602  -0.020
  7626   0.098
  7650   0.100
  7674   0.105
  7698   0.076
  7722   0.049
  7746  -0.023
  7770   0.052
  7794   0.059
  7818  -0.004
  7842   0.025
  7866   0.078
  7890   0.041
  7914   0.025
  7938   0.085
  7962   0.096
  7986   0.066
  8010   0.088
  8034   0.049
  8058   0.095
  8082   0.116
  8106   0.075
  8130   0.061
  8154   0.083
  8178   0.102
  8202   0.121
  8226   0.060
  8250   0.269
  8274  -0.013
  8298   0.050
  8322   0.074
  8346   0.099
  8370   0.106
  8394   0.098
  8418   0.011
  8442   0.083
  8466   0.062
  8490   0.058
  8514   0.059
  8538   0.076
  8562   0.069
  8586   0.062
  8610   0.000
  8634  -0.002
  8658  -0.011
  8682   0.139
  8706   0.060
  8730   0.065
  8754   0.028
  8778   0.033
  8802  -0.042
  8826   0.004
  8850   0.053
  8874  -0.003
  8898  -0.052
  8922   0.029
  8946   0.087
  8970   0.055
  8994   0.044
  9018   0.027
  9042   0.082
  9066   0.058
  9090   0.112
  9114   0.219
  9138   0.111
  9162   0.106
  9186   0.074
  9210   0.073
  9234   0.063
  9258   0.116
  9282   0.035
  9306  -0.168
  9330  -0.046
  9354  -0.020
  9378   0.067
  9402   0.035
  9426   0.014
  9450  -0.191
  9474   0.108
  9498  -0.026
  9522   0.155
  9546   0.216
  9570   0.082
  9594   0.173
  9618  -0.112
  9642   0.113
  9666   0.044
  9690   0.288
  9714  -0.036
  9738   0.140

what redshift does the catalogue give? 0.258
